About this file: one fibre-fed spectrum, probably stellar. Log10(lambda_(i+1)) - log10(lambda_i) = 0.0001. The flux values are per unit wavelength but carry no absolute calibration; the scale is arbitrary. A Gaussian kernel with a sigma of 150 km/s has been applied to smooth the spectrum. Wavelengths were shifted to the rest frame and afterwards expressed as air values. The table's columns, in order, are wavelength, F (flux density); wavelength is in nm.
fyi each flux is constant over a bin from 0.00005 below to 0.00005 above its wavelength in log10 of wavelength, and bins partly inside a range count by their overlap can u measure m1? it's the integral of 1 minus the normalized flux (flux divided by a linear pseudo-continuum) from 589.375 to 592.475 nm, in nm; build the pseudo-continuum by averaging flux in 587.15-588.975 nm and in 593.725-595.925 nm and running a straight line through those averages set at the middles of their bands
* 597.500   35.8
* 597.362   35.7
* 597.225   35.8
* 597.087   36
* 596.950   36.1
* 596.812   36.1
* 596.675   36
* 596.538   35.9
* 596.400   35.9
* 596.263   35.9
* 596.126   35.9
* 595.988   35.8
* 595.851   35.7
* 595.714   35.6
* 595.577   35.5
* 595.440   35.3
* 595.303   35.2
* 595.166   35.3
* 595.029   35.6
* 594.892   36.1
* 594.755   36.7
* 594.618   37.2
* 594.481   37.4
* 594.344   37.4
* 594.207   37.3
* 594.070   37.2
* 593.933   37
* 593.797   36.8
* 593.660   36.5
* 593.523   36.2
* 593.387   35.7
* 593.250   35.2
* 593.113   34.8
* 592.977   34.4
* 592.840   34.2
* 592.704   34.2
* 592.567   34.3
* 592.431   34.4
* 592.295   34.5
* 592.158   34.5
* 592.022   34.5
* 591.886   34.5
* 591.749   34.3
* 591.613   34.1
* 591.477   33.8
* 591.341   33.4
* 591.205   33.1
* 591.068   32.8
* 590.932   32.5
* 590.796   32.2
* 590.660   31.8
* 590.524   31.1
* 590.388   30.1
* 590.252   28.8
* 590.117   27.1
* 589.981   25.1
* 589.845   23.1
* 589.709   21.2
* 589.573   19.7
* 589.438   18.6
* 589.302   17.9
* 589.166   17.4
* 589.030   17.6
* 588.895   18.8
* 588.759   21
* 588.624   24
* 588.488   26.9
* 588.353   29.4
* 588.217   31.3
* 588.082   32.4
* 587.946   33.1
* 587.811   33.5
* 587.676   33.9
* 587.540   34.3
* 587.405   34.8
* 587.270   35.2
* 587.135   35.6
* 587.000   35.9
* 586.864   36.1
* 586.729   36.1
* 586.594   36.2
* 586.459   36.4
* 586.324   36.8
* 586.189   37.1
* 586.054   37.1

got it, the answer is 0.242 nm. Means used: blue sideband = 30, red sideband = 36.3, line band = 30.2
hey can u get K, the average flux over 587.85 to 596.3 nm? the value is 31.8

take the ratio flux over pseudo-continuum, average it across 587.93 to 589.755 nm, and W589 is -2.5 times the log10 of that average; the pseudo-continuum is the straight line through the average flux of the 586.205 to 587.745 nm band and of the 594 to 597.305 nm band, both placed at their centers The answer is 0.47 mag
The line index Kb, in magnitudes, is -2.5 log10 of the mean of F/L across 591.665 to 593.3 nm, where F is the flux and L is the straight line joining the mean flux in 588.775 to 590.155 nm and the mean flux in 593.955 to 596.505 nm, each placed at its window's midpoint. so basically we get -0.20 mag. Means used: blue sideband 20.5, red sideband 36.2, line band 34.5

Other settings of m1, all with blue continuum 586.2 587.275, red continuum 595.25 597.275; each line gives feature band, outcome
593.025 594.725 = -0.03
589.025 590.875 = 0.58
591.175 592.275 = 0.06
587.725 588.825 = 0.21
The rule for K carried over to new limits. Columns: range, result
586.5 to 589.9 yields 28.2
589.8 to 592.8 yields 32.1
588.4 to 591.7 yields 26.4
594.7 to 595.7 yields 35.7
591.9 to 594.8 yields 35.7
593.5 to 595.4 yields 36.5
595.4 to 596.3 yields 35.7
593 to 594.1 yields 36.1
